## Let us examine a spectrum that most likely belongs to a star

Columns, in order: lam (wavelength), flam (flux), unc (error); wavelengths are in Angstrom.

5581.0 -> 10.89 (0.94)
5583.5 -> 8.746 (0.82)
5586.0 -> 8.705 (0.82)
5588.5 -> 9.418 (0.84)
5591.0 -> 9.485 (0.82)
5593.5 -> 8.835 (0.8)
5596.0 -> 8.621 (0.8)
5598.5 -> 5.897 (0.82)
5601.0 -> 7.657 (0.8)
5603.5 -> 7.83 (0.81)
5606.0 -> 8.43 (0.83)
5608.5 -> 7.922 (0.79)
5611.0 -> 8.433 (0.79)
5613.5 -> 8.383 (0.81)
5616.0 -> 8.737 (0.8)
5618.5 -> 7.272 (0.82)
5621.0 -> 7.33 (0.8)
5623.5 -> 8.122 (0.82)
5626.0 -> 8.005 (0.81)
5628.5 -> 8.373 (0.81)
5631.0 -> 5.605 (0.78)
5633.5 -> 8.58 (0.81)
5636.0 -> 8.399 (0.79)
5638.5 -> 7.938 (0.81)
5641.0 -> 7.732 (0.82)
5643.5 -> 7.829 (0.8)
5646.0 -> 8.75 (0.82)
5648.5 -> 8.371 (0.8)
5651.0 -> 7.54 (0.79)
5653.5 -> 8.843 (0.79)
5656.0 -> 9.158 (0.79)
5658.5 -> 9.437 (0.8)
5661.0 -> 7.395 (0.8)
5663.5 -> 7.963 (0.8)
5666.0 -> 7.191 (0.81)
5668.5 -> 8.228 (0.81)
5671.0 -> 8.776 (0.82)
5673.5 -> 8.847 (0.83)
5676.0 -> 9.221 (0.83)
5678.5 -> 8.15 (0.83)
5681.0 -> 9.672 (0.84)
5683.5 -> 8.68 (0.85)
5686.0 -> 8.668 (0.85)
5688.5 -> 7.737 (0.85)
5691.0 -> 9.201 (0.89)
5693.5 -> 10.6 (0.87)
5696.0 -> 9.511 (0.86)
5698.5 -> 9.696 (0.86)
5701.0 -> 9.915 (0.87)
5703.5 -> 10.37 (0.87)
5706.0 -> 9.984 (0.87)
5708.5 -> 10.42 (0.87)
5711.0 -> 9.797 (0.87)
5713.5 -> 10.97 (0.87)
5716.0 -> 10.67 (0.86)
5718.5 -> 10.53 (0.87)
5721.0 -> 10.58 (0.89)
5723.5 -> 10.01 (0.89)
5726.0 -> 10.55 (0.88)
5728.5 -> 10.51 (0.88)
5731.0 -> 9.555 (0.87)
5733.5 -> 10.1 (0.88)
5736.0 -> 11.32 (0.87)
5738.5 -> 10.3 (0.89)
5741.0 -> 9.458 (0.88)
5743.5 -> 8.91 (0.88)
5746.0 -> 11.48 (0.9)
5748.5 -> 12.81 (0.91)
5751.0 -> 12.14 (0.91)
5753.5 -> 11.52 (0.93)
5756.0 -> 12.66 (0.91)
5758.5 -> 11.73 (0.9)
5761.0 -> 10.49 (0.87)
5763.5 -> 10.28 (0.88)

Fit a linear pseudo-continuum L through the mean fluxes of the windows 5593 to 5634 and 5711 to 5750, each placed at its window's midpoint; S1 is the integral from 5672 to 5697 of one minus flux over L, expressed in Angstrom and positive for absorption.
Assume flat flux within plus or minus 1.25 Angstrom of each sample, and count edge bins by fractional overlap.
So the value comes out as 1.2 Angstrom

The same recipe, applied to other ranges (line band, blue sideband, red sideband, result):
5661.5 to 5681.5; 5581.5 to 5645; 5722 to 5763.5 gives 2.0 Angstrom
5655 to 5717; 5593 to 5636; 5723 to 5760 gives 2.5 Angstrom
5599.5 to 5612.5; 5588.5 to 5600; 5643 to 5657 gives 0.5 Angstrom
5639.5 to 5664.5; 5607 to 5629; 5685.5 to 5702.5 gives 1.0 Angstrom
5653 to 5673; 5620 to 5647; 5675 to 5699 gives 0.4 Angstrom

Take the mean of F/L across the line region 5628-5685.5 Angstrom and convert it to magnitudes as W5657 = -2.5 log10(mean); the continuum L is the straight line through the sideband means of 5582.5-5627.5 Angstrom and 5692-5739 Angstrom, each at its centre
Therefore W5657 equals 0.110 mag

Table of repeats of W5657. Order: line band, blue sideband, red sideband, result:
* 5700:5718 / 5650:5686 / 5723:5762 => -0.05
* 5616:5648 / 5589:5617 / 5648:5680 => 0.06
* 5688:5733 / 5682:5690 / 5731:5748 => -0.09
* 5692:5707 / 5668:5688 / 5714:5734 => -0.06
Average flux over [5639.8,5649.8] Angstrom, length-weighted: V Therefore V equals 8.17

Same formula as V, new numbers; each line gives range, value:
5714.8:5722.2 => 10.6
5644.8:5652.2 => 8.22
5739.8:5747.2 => 9.94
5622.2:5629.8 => 8.14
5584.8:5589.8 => 9.07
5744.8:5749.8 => 12.2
